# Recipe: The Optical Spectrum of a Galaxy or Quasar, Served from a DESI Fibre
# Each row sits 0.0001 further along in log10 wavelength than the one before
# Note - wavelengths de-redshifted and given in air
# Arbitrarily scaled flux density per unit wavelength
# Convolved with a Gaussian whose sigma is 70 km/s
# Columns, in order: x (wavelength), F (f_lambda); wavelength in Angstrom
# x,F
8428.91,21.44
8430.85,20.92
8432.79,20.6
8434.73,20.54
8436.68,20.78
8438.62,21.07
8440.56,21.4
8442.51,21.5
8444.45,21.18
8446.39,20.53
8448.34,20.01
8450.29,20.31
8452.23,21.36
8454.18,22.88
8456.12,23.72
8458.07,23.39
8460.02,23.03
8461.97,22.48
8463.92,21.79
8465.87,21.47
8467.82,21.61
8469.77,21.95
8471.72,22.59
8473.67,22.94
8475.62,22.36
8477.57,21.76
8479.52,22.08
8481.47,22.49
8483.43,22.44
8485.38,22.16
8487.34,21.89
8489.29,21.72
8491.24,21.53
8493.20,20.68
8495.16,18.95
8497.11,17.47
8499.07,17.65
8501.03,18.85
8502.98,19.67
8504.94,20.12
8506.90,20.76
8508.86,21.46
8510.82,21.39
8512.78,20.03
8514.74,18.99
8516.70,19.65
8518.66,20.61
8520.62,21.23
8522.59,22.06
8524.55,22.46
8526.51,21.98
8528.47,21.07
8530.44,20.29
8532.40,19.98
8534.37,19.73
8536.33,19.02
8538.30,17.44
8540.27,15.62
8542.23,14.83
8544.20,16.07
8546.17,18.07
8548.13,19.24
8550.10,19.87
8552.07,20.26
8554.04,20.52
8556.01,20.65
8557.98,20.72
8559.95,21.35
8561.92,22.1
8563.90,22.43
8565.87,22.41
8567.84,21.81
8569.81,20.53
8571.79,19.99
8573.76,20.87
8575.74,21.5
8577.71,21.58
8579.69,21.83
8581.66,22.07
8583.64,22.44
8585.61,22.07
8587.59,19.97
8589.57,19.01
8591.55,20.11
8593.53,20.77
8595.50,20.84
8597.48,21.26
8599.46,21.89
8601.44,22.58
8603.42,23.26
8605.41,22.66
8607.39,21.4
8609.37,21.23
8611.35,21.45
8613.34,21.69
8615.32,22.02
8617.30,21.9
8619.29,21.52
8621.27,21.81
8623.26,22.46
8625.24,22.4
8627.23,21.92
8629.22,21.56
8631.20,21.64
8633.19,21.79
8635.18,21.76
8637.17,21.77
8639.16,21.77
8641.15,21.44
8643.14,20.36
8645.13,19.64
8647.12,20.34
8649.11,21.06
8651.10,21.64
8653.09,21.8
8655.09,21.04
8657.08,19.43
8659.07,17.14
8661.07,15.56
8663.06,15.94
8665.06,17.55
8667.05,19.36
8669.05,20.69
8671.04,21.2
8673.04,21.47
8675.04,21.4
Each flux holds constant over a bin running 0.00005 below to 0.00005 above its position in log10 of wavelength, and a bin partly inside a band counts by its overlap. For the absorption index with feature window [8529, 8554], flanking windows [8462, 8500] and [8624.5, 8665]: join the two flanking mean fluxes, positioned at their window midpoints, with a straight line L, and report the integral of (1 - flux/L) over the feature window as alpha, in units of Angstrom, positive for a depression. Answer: 3.0 Angstrom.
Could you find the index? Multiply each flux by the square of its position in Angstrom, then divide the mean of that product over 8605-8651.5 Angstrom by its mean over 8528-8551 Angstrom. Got 1.20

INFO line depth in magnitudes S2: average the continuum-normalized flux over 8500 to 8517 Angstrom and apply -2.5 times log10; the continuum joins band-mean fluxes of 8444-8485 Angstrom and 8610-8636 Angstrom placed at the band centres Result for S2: 0.096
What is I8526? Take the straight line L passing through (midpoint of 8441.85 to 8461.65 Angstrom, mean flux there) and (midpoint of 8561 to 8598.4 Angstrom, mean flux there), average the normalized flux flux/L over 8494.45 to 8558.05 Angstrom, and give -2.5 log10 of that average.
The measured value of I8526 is 0.10 mag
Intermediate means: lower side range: 21.8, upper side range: 21.2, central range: 19.6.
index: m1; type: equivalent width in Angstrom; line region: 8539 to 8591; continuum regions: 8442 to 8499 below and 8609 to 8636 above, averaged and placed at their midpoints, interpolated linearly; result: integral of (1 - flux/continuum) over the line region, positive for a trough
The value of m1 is 3.5 Angstrom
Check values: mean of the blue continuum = 21.6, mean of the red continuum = 21.8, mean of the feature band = 20.3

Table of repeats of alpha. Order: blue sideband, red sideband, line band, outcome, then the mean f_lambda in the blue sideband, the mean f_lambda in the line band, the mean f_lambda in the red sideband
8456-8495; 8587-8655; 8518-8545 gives 2.9 Angstrom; 22.1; 19.5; 21.4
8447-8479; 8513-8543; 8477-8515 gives 0.5 Angstrom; 22.1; 20.6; 19.7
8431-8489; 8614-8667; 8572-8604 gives -0.5 Angstrom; 21.8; 21.3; 20.6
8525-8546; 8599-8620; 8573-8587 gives -0.7 Angstrom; 18.7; 21.7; 22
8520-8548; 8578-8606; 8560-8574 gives -0.7 Angstrom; 19.2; 21.5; 21.5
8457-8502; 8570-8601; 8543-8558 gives 1.4 Angstrom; 21.4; 19.3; 21.1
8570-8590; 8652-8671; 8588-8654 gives -4.9 Angstrom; 21.2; 21.5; 18.9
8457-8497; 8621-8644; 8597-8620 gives -0.2 Angstrom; 21.9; 21.9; 21.7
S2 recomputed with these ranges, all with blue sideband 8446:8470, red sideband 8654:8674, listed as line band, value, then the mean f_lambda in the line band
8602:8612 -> -0.12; 22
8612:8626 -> -0.12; 22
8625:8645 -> -0.11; 21.5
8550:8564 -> -0.02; 21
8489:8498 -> 0.07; 20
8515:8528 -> -0.01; 21.2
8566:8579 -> -0.05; 21.2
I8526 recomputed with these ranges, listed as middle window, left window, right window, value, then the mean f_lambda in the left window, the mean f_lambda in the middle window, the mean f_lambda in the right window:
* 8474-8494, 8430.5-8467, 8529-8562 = -0.07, 21.5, 22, 19.1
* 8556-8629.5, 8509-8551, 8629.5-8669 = -0.09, 19.5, 21.5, 20.1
